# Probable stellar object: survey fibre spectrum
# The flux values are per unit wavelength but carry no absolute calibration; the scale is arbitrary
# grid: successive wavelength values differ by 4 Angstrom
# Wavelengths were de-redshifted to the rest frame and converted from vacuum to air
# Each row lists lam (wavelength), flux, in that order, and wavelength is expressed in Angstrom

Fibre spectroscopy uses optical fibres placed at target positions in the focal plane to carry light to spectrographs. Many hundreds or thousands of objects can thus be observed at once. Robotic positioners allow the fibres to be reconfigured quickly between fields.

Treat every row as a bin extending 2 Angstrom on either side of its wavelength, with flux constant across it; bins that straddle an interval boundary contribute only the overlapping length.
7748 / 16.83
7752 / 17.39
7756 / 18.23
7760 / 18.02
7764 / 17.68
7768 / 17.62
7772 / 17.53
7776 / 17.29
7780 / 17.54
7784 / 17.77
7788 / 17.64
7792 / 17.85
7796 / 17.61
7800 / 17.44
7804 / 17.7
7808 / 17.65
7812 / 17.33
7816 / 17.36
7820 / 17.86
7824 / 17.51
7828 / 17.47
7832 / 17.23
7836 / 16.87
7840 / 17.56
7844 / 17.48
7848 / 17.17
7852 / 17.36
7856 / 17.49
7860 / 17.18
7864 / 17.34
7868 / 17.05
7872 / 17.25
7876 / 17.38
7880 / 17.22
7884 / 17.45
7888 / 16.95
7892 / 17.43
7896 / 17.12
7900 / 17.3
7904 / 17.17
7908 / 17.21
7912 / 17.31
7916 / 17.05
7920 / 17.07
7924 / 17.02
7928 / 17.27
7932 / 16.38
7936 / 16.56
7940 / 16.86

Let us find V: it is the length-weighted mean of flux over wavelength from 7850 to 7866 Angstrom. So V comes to 17.3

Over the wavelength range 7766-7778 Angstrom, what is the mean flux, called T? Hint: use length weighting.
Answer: 17.5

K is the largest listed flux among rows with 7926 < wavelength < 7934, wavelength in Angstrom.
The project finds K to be 17.27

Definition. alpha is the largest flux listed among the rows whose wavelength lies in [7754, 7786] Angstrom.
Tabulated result 18.23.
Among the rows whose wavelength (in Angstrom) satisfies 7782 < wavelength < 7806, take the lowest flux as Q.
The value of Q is 17.44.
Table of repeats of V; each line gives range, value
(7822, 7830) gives 17.5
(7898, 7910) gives 17.2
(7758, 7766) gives 17.9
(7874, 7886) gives 17.3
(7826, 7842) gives 17.3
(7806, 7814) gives 17.5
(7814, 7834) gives 17.5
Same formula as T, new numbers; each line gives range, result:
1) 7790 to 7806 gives 17.6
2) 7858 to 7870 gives 17.2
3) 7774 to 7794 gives 17.6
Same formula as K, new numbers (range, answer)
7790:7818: 17.85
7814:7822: 17.86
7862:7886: 17.45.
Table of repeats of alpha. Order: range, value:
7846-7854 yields 17.36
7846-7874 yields 17.49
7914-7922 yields 17.07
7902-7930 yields 17.31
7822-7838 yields 17.51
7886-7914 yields 17.43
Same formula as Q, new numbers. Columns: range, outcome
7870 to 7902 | 16.95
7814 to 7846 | 16.87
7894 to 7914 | 17.12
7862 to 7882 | 17.05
